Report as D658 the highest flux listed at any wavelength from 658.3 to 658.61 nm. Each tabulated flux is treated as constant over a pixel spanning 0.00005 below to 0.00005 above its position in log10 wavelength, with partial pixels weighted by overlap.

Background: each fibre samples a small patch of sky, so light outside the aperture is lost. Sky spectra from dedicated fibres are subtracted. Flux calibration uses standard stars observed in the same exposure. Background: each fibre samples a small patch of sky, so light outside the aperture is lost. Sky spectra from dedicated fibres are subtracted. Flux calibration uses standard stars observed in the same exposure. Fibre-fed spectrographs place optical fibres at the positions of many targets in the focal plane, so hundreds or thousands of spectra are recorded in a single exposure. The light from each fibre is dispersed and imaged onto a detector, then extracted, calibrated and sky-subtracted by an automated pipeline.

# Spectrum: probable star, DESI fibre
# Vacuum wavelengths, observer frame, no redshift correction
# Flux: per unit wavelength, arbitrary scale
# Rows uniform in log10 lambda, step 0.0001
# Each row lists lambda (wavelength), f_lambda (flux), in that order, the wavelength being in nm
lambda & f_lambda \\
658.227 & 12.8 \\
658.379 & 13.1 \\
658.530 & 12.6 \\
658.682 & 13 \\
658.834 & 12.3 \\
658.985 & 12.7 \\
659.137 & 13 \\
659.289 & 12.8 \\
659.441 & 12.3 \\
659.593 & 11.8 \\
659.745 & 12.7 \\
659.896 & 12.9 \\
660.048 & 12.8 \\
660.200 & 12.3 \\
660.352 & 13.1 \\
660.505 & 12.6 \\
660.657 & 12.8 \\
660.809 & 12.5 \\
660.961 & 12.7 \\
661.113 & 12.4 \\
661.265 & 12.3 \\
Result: 13.1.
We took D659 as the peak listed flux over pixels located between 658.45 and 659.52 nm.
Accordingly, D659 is 13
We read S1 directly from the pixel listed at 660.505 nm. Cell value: 12.6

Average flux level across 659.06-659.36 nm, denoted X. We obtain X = 12.9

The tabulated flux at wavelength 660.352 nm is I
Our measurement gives 13.1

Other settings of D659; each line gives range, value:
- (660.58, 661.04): 12.8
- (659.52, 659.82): 12.7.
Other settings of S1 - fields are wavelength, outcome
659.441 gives 12.3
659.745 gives 12.7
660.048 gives 12.8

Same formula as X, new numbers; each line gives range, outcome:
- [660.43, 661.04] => 12.7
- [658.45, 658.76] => 12.8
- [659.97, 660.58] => 12.7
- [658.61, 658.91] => 12.7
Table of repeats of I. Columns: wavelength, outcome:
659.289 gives 12.8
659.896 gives 12.9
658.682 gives 13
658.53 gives 12.6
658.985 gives 12.7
